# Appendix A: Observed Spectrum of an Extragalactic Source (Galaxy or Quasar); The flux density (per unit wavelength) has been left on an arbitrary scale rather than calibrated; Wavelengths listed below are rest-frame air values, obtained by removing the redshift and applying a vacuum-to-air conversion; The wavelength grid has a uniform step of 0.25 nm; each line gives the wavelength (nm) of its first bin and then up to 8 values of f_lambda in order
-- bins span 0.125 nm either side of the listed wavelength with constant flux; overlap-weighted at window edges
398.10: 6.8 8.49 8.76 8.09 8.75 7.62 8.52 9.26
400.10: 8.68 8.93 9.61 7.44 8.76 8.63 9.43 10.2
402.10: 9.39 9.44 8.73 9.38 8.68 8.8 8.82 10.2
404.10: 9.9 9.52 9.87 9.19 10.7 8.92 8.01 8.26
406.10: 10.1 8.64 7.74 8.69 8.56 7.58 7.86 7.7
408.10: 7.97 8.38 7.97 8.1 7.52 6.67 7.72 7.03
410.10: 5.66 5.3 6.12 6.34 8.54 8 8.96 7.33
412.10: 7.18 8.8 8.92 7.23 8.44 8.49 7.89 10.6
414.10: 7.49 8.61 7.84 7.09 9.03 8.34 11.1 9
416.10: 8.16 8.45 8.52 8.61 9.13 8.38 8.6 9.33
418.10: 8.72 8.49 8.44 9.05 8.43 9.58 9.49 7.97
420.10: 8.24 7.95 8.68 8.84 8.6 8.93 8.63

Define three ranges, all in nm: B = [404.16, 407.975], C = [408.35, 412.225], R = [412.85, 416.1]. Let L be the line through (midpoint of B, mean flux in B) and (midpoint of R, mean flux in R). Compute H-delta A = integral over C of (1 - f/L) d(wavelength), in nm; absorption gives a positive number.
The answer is 0.63 nm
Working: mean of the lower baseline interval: 8.78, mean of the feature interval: 7.27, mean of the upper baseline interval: 8.59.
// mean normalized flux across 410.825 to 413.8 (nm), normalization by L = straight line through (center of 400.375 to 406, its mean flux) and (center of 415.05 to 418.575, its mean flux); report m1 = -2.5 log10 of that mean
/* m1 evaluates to 0.104 mag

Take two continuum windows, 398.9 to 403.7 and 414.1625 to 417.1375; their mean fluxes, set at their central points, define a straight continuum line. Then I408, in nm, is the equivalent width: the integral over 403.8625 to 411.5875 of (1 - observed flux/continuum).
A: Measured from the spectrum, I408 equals 0.57 nm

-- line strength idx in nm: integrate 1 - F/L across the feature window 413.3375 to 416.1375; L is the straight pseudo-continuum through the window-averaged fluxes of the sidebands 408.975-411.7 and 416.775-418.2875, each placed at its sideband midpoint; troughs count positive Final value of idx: -0.19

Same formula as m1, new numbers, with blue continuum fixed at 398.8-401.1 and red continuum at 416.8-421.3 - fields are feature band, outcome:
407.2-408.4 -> 0.098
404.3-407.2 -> -0.049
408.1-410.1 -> 0.149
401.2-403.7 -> -0.069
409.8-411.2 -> 0.321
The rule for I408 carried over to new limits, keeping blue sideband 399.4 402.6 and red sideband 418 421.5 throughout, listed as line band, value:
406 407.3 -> 0.03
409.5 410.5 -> 0.28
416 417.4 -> 0.03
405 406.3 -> -0.03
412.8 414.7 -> 0.09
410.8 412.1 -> 0.14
